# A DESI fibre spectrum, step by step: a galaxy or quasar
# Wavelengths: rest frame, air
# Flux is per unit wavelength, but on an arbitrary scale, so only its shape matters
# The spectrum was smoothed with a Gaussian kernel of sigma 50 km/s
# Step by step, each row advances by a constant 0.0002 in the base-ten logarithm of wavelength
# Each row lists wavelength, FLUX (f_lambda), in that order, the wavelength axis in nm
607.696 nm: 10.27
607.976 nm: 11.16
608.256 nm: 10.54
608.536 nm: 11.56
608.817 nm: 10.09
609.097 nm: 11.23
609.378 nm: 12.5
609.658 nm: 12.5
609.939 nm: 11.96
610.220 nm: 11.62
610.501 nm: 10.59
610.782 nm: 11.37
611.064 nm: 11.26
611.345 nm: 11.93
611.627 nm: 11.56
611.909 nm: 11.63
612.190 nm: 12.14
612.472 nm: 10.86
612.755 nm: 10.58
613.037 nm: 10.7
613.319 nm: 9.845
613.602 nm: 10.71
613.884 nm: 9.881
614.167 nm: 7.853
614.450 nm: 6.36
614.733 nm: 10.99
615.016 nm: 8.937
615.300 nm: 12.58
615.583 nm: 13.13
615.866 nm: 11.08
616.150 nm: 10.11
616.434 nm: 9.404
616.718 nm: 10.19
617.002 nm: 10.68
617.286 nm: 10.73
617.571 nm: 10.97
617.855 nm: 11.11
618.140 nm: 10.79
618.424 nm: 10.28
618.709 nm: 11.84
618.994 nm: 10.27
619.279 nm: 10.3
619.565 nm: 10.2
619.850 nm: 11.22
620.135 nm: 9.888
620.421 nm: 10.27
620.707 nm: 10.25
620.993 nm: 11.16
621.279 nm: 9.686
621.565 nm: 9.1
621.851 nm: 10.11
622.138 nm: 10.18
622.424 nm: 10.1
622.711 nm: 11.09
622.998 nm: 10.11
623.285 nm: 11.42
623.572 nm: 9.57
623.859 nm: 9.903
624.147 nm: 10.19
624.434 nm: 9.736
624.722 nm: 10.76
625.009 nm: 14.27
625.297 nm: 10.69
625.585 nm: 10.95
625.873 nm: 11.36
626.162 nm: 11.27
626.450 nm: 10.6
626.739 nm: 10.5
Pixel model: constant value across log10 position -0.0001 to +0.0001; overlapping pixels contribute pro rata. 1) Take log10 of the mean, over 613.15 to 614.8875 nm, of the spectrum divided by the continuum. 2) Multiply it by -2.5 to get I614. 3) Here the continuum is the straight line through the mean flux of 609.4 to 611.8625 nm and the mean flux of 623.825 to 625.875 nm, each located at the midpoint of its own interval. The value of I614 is 0.23 mag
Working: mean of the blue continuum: 11.6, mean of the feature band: 9.3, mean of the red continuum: 11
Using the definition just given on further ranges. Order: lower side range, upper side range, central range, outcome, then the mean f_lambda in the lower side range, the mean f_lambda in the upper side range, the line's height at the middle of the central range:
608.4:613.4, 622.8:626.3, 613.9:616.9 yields 0.114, 11.3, 10.9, 11.2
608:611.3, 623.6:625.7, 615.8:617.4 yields 0.083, 11.4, 10.9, 11.1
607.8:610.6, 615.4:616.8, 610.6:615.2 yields 0.068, 11.4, 10.9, 11.1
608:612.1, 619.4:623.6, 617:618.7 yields -0.018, 11.5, 10.3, 10.7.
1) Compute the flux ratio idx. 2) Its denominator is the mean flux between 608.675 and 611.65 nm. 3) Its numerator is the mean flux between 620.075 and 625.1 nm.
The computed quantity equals 0.90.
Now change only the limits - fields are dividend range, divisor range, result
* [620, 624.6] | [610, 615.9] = 0.95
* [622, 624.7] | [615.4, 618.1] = 0.95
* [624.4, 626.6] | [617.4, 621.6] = 1.07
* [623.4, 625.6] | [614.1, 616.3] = 1.05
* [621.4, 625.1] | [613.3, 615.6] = 1.06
